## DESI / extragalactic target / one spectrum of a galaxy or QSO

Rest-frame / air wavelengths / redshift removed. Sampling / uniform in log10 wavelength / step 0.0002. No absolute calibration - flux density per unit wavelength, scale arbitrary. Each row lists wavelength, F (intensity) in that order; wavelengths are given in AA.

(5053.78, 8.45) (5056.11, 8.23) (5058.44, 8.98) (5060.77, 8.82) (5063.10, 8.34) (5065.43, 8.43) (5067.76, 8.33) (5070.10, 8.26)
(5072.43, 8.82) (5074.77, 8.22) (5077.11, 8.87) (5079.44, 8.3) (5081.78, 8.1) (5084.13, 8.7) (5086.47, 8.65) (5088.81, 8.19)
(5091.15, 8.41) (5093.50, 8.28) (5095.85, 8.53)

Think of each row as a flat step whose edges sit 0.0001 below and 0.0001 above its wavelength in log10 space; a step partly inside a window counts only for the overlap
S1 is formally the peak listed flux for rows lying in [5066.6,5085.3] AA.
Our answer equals 8.87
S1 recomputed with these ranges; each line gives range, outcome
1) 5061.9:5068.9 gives 8.43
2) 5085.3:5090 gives 8.65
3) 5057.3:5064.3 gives 8.98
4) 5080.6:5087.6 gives 8.7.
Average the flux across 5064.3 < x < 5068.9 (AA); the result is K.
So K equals 8.39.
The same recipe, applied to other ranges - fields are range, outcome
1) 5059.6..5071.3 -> 8.44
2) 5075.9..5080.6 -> 8.59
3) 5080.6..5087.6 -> 8.47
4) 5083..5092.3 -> 8.49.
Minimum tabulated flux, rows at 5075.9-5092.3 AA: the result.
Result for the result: 8.1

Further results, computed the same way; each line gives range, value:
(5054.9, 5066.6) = 8.23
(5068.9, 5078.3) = 8.22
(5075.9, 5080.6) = 8.3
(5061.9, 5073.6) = 8.26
